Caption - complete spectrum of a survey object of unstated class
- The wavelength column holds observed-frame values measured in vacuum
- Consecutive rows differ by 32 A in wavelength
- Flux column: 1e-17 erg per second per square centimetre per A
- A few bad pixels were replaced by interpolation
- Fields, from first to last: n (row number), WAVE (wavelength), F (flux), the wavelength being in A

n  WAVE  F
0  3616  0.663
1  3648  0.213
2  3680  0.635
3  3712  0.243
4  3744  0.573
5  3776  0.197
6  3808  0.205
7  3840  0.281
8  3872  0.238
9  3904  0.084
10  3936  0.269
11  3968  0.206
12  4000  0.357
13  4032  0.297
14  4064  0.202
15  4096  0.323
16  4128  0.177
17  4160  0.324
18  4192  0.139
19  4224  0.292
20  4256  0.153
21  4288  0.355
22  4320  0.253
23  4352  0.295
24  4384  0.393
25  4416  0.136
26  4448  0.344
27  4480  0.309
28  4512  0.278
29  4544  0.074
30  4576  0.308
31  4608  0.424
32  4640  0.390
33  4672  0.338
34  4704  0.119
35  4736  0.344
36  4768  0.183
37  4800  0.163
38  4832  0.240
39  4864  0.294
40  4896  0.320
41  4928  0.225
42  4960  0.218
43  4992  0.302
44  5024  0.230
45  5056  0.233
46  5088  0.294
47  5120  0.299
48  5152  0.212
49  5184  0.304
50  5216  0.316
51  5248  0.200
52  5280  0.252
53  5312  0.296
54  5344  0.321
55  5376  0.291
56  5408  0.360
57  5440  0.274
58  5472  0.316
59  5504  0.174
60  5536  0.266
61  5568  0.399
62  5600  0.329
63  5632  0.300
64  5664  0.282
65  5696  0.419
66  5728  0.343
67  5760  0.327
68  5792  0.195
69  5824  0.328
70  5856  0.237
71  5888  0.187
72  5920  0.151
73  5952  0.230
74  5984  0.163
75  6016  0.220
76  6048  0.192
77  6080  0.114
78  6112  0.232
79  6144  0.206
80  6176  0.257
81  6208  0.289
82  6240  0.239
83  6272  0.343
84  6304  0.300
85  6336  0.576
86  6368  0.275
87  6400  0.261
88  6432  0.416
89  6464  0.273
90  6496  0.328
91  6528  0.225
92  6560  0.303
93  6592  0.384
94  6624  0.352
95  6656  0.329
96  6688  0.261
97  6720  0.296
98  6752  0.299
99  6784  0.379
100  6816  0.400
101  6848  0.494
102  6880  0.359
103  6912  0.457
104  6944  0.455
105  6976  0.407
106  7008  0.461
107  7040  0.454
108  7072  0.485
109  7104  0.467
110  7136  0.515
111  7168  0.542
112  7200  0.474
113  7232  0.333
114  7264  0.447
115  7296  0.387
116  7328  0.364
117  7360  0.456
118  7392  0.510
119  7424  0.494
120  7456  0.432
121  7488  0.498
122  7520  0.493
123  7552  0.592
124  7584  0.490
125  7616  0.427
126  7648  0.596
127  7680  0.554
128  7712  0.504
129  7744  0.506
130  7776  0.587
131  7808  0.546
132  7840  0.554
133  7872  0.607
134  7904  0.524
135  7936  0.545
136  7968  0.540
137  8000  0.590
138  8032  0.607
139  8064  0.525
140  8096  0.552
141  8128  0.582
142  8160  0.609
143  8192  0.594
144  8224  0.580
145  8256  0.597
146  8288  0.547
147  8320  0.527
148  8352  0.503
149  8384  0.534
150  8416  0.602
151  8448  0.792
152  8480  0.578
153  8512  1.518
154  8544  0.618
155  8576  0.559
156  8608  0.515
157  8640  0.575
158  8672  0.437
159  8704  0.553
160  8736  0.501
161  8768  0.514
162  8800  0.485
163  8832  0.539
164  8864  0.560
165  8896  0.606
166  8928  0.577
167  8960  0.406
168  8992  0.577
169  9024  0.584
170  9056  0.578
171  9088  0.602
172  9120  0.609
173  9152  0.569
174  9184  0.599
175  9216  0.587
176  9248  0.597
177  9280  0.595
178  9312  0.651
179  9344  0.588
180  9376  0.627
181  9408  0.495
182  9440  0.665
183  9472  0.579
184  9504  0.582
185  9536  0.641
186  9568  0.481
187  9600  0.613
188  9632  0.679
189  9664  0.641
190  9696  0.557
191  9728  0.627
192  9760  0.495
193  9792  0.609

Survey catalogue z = 0.701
